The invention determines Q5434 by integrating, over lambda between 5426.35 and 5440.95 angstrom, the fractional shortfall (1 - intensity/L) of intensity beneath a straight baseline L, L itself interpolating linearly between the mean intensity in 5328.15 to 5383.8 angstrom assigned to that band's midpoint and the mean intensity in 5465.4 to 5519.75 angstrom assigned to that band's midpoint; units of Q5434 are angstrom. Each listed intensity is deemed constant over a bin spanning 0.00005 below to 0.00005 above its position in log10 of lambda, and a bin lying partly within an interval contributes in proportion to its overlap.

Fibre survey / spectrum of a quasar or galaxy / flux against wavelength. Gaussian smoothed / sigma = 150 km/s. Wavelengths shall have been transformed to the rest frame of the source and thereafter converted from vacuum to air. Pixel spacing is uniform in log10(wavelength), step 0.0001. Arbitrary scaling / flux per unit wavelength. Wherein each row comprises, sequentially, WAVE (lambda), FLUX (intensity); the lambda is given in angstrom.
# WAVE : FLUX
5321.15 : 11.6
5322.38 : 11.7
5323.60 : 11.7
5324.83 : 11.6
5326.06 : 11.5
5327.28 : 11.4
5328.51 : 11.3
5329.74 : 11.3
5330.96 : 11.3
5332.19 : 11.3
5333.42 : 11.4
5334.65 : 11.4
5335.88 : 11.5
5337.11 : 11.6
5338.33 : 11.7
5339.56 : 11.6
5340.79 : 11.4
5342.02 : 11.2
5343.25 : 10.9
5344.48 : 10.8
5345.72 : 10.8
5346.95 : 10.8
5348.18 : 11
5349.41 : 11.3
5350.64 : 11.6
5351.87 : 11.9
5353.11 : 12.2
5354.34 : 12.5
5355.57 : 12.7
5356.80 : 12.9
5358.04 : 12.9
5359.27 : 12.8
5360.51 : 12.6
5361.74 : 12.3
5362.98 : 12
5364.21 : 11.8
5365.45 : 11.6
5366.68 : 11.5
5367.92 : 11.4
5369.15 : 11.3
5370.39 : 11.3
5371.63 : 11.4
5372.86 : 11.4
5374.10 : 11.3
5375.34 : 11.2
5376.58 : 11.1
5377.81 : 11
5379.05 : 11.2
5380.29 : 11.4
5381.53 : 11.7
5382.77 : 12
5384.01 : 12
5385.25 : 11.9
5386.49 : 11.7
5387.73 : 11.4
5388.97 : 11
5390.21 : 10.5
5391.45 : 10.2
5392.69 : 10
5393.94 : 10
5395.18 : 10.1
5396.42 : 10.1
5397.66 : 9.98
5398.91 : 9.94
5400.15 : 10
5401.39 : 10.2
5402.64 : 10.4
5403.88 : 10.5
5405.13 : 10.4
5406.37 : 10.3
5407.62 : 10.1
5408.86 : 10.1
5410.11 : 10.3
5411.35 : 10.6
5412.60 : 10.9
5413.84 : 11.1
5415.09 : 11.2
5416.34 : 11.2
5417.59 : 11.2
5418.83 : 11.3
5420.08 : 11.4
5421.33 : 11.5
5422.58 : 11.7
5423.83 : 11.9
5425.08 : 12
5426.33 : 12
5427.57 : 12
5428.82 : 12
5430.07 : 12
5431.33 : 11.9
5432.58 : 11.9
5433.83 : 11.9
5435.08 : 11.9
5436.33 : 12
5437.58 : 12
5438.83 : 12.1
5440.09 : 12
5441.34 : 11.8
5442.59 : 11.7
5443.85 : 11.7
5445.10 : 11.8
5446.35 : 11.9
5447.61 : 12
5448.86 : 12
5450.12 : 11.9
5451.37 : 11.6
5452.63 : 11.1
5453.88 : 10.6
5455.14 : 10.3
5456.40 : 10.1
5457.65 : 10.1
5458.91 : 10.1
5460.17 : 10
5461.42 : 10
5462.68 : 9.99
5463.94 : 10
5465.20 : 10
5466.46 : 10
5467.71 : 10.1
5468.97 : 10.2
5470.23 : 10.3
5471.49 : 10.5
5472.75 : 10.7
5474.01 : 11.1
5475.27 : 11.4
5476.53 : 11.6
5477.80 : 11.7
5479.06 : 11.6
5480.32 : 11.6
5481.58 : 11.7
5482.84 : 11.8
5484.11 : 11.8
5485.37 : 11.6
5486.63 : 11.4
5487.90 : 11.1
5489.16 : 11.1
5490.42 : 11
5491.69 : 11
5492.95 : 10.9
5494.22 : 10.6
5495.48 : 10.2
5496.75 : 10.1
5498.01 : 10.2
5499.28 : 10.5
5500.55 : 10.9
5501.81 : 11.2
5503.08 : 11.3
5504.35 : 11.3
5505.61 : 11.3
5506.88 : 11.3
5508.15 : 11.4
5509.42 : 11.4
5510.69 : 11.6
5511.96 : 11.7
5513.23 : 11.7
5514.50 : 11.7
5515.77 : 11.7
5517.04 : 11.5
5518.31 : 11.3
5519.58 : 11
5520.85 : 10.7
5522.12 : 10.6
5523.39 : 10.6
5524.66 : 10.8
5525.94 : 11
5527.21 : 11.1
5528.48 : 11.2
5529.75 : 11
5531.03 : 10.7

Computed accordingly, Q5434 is -0.8 angstrom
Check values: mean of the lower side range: 11.6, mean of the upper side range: 11.1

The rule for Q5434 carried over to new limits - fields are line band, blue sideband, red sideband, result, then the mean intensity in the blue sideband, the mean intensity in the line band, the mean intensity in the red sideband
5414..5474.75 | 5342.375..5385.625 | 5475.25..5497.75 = 0.80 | 11.7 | 11.2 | 11.2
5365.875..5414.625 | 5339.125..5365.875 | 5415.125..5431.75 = 3.69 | 11.8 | 10.8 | 11.7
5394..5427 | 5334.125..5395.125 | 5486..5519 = 1.72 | 11.5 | 10.8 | 11.1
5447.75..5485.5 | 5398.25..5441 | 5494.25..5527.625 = 1.00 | 11.2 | 10.9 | 11.1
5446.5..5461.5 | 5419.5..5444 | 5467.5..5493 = 0.88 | 11.9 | 10.9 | 11.2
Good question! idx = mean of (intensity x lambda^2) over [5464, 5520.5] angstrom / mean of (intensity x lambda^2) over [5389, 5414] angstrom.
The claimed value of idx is 1.11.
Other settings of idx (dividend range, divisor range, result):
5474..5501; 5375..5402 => 1.06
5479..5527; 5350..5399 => 1.02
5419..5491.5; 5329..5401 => 1.03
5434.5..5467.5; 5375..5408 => 1.05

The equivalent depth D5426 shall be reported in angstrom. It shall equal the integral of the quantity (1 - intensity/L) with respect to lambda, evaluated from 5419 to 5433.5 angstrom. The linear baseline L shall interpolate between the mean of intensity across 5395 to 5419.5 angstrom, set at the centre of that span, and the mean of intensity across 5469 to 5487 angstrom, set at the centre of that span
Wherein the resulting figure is -1.5 angstrom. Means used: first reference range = 10.5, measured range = 11.8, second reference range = 11.3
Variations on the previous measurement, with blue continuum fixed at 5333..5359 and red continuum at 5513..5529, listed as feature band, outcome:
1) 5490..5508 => 0.5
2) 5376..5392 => 0.3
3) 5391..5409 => 2.1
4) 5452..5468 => 1.6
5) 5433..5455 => -0.7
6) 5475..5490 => -0.4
